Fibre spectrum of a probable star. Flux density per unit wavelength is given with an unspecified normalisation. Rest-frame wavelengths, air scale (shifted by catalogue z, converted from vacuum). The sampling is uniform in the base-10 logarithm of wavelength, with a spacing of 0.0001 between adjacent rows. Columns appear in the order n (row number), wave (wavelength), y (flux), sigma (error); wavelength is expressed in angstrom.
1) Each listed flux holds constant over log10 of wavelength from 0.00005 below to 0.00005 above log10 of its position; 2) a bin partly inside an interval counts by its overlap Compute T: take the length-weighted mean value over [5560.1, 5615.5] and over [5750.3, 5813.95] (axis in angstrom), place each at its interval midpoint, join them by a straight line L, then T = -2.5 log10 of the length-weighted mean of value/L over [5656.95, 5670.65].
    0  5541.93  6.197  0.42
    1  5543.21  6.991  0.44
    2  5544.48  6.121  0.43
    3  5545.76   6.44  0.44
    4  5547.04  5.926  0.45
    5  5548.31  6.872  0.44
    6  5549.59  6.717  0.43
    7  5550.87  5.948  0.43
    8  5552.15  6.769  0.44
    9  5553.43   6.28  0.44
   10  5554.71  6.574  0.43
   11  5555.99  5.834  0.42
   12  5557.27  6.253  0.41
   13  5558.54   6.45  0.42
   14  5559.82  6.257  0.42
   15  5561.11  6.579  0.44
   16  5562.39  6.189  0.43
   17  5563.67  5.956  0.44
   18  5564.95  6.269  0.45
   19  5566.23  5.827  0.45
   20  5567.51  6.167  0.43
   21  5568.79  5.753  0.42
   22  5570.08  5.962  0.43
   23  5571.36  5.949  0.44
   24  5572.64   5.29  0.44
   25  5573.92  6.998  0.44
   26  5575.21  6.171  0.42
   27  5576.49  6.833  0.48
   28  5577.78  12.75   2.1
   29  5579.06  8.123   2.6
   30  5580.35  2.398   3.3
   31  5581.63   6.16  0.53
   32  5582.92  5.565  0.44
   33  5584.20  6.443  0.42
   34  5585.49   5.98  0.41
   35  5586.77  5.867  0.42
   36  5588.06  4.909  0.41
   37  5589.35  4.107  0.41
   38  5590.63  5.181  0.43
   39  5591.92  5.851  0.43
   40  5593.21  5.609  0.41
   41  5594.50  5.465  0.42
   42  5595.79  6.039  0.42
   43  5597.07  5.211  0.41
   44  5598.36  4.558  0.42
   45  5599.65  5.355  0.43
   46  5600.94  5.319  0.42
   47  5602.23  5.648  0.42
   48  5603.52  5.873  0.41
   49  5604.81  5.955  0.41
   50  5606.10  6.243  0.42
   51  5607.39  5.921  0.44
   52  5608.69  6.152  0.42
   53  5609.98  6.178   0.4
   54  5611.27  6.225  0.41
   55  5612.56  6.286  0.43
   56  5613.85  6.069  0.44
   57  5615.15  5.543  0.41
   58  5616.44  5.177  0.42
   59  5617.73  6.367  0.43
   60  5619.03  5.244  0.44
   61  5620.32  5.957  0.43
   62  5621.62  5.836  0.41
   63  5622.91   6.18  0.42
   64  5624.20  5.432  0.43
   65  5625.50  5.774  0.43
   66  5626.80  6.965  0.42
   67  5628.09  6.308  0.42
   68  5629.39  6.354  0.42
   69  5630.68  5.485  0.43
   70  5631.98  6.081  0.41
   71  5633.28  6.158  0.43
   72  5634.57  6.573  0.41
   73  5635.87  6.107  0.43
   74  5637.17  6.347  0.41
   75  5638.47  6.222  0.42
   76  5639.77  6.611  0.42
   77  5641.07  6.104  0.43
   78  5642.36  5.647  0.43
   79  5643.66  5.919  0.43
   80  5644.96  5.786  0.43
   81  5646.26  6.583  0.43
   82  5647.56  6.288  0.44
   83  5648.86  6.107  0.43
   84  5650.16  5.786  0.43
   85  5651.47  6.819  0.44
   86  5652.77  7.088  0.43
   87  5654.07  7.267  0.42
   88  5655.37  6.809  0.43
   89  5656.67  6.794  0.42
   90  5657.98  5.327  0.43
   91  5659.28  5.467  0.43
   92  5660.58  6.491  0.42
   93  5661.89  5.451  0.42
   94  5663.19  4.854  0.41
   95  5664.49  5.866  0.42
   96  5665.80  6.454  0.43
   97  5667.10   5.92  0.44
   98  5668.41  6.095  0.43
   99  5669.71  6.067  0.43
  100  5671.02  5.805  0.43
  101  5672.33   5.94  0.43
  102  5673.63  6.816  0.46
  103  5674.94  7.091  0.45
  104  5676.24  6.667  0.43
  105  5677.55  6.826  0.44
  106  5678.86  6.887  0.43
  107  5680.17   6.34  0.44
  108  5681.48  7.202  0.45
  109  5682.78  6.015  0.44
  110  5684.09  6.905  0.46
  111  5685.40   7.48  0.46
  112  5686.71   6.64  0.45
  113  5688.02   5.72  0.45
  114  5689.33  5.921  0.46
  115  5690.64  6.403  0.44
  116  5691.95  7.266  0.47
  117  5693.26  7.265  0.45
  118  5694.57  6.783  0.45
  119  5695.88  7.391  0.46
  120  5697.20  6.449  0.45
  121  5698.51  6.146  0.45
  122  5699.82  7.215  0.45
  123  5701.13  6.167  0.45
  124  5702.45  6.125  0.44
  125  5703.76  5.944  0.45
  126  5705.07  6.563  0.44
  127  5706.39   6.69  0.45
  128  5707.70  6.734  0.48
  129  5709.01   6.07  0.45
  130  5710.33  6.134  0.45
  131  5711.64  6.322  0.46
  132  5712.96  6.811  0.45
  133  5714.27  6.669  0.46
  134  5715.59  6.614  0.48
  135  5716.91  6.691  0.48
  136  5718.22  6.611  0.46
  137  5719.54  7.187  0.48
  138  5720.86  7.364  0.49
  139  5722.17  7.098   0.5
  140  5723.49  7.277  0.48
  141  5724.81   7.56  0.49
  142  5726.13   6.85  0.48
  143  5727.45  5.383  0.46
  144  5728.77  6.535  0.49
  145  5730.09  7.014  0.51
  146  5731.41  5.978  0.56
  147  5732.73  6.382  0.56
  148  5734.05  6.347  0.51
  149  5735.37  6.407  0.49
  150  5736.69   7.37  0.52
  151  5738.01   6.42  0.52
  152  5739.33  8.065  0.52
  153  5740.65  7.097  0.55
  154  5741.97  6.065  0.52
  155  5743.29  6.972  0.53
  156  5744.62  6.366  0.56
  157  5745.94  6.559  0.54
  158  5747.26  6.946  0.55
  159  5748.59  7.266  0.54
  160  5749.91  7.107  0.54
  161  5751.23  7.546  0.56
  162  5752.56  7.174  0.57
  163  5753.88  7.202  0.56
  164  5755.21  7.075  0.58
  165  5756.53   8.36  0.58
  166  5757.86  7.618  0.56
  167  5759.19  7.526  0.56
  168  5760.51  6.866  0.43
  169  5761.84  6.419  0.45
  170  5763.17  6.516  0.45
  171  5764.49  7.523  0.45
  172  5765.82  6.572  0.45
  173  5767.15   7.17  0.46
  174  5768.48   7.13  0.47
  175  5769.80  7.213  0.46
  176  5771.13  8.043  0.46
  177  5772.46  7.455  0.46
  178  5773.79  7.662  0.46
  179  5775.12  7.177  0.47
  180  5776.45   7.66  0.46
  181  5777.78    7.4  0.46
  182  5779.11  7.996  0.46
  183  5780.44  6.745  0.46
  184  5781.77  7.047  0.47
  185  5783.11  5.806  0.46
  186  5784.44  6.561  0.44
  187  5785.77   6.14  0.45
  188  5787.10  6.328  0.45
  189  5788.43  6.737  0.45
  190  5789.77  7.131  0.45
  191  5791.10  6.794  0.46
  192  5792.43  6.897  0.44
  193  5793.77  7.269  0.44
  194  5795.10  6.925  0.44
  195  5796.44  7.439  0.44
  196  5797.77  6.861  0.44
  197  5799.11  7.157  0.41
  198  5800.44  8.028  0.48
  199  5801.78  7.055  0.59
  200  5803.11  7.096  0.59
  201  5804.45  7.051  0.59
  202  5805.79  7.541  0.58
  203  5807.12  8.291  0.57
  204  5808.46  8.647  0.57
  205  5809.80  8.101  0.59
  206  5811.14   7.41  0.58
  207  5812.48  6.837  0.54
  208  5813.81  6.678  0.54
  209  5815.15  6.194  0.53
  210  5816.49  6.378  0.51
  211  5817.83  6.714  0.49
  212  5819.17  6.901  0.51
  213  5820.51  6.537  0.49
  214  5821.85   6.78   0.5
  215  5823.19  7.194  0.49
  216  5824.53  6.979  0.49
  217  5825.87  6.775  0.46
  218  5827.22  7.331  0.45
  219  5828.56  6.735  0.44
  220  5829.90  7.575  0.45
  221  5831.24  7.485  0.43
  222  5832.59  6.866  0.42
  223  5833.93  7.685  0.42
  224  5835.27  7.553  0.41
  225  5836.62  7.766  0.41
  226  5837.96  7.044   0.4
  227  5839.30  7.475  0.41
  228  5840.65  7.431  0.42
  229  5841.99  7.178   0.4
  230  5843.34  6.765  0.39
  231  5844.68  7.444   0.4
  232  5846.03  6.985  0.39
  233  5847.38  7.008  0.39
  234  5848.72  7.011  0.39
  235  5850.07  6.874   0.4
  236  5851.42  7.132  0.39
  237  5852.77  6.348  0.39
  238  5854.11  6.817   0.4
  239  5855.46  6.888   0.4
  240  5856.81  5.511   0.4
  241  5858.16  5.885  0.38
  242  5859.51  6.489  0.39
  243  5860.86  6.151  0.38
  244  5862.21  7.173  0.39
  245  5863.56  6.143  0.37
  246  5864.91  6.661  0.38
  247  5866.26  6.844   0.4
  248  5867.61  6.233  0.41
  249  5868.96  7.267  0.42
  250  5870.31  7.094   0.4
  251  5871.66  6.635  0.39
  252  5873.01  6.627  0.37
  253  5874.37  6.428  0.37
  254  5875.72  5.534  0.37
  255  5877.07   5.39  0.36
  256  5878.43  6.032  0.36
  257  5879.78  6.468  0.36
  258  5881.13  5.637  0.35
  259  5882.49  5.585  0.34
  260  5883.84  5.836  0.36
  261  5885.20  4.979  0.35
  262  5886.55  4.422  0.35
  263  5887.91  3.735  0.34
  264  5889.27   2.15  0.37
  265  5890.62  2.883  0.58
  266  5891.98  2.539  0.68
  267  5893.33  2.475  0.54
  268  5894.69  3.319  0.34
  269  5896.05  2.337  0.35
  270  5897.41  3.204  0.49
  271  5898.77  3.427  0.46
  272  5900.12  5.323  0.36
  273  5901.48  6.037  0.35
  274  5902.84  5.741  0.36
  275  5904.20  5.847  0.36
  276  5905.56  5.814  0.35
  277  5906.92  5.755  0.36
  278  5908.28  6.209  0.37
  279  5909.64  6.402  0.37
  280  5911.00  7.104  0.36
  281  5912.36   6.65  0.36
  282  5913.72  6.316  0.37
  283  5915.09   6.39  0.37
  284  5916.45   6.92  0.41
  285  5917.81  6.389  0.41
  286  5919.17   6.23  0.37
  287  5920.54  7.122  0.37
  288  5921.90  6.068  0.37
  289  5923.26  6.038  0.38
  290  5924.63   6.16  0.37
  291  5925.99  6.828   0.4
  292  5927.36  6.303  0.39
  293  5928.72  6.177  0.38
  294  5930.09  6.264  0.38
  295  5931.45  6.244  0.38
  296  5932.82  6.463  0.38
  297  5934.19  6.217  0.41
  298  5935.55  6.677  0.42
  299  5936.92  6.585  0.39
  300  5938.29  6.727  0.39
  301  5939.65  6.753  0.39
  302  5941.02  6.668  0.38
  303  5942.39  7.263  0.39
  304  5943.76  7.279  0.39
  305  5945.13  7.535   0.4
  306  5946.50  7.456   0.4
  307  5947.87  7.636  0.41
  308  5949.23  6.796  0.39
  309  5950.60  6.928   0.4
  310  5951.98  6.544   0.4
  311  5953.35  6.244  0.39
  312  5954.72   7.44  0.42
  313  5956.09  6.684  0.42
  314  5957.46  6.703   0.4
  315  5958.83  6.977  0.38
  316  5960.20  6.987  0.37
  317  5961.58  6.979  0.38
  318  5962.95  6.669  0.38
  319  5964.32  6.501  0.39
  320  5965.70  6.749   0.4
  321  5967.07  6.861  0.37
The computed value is 0.11 mag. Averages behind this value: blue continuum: 5.98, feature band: 5.82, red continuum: 7.21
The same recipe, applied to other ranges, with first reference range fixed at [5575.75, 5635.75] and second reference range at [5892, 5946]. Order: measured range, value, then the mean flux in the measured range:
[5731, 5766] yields -0.17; 6.97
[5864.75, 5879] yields -0.08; 6.43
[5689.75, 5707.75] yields -0.12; 6.64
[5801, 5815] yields -0.24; 7.43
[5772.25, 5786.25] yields -0.19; 7.06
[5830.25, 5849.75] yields -0.22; 7.26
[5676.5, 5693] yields -0.12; 6.65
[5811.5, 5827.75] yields -0.14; 6.78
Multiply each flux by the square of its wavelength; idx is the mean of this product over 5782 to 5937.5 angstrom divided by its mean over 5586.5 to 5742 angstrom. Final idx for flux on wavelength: 1.1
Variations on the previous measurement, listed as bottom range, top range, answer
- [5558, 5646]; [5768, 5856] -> 1.28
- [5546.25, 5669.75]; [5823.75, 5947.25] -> 1.12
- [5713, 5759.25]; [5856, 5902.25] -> 0.80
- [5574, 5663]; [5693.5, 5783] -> 1.19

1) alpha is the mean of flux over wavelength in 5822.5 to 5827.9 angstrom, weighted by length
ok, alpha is 7.06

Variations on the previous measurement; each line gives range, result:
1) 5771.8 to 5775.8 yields 7.43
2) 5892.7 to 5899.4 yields 2.95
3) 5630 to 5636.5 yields 6.09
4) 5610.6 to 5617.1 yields 5.87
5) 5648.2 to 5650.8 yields 5.95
